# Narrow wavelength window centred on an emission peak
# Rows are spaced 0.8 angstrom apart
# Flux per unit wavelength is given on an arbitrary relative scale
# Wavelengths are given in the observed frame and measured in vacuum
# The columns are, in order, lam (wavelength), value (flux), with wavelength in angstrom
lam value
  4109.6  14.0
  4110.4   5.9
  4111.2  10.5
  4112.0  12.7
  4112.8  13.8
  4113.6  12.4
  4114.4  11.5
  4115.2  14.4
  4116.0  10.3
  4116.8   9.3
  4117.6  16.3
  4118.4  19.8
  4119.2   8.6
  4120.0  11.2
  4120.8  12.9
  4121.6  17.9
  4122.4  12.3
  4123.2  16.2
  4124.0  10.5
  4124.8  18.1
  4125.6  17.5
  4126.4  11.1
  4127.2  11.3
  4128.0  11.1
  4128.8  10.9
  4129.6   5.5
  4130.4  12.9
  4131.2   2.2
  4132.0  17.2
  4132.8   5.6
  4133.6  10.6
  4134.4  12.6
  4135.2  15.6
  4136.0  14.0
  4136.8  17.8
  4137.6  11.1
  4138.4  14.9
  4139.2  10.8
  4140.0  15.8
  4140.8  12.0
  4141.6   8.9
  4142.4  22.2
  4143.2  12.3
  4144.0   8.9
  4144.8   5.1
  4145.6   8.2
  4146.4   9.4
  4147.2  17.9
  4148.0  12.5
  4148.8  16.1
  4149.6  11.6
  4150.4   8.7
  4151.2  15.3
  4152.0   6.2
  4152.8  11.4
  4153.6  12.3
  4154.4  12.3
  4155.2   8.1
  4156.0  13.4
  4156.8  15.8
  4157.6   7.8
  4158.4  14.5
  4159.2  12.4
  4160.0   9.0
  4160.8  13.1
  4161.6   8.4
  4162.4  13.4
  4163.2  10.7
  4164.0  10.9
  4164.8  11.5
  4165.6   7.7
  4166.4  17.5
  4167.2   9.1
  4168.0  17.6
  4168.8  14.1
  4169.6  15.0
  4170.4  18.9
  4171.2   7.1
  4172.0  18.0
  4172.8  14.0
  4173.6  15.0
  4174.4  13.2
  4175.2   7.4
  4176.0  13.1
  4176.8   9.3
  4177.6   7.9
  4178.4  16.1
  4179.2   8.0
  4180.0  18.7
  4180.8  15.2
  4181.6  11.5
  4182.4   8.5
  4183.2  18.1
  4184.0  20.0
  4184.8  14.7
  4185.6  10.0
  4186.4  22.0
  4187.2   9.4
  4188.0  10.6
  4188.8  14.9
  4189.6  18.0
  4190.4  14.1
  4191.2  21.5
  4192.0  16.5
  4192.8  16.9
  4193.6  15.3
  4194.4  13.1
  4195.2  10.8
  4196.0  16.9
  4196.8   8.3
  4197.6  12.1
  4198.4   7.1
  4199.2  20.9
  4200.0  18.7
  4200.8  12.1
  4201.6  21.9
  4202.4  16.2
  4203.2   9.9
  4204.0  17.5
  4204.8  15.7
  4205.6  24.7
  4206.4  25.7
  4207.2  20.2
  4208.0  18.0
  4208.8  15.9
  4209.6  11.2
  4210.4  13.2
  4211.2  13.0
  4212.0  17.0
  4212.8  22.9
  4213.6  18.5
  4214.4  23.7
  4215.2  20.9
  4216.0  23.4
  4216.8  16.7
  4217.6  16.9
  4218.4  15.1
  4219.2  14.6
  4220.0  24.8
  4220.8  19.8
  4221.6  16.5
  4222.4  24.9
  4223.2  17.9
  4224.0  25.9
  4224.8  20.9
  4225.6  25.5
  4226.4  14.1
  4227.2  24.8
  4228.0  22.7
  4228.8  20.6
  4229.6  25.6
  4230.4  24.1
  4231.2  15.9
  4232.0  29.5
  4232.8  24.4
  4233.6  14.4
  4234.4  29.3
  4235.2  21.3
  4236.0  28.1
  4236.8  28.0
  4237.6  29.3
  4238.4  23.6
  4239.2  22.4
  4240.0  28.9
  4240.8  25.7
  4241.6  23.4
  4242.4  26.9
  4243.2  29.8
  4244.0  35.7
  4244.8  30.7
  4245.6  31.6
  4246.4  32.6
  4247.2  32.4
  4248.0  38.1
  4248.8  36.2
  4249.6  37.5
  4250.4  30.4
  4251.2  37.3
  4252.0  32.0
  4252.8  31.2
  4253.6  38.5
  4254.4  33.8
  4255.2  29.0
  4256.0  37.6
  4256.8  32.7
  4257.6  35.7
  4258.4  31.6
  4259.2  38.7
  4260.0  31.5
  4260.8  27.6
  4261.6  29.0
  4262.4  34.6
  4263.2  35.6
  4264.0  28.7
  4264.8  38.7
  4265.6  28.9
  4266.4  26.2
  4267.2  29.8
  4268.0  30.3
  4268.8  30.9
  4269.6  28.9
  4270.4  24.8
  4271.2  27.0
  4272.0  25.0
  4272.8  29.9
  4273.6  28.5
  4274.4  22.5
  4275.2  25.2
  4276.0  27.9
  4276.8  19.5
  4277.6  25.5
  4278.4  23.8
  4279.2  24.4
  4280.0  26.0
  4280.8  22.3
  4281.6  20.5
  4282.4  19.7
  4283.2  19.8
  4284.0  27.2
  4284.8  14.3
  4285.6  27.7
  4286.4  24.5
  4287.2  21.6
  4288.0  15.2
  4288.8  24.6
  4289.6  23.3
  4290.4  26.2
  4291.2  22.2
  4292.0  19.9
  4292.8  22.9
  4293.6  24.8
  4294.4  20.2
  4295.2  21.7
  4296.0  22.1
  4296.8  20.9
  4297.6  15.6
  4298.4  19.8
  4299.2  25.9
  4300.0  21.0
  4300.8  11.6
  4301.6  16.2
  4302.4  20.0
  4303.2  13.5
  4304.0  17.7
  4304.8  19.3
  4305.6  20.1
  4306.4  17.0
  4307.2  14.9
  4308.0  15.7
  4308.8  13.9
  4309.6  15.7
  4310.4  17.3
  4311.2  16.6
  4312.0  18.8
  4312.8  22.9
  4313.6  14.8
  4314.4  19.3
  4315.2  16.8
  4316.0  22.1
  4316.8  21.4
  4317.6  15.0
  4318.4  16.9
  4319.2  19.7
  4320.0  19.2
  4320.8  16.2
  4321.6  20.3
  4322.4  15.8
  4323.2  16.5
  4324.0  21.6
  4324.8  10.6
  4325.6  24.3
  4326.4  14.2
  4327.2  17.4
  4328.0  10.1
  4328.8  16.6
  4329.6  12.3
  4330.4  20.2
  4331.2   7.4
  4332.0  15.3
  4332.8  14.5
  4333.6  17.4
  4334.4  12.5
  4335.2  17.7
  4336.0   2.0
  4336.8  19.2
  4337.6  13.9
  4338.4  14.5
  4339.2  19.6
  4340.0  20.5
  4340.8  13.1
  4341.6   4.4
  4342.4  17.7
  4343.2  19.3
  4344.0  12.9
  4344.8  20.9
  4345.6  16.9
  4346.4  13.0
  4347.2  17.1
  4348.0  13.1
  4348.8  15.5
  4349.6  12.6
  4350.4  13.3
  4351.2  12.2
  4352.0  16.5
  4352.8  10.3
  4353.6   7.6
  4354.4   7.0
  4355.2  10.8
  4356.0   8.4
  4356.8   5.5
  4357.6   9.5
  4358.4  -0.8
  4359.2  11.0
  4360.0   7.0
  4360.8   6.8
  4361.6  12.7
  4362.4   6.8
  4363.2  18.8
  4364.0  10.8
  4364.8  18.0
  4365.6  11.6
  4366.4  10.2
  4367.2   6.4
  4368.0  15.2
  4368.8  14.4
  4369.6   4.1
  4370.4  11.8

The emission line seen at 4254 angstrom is C IV 1549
